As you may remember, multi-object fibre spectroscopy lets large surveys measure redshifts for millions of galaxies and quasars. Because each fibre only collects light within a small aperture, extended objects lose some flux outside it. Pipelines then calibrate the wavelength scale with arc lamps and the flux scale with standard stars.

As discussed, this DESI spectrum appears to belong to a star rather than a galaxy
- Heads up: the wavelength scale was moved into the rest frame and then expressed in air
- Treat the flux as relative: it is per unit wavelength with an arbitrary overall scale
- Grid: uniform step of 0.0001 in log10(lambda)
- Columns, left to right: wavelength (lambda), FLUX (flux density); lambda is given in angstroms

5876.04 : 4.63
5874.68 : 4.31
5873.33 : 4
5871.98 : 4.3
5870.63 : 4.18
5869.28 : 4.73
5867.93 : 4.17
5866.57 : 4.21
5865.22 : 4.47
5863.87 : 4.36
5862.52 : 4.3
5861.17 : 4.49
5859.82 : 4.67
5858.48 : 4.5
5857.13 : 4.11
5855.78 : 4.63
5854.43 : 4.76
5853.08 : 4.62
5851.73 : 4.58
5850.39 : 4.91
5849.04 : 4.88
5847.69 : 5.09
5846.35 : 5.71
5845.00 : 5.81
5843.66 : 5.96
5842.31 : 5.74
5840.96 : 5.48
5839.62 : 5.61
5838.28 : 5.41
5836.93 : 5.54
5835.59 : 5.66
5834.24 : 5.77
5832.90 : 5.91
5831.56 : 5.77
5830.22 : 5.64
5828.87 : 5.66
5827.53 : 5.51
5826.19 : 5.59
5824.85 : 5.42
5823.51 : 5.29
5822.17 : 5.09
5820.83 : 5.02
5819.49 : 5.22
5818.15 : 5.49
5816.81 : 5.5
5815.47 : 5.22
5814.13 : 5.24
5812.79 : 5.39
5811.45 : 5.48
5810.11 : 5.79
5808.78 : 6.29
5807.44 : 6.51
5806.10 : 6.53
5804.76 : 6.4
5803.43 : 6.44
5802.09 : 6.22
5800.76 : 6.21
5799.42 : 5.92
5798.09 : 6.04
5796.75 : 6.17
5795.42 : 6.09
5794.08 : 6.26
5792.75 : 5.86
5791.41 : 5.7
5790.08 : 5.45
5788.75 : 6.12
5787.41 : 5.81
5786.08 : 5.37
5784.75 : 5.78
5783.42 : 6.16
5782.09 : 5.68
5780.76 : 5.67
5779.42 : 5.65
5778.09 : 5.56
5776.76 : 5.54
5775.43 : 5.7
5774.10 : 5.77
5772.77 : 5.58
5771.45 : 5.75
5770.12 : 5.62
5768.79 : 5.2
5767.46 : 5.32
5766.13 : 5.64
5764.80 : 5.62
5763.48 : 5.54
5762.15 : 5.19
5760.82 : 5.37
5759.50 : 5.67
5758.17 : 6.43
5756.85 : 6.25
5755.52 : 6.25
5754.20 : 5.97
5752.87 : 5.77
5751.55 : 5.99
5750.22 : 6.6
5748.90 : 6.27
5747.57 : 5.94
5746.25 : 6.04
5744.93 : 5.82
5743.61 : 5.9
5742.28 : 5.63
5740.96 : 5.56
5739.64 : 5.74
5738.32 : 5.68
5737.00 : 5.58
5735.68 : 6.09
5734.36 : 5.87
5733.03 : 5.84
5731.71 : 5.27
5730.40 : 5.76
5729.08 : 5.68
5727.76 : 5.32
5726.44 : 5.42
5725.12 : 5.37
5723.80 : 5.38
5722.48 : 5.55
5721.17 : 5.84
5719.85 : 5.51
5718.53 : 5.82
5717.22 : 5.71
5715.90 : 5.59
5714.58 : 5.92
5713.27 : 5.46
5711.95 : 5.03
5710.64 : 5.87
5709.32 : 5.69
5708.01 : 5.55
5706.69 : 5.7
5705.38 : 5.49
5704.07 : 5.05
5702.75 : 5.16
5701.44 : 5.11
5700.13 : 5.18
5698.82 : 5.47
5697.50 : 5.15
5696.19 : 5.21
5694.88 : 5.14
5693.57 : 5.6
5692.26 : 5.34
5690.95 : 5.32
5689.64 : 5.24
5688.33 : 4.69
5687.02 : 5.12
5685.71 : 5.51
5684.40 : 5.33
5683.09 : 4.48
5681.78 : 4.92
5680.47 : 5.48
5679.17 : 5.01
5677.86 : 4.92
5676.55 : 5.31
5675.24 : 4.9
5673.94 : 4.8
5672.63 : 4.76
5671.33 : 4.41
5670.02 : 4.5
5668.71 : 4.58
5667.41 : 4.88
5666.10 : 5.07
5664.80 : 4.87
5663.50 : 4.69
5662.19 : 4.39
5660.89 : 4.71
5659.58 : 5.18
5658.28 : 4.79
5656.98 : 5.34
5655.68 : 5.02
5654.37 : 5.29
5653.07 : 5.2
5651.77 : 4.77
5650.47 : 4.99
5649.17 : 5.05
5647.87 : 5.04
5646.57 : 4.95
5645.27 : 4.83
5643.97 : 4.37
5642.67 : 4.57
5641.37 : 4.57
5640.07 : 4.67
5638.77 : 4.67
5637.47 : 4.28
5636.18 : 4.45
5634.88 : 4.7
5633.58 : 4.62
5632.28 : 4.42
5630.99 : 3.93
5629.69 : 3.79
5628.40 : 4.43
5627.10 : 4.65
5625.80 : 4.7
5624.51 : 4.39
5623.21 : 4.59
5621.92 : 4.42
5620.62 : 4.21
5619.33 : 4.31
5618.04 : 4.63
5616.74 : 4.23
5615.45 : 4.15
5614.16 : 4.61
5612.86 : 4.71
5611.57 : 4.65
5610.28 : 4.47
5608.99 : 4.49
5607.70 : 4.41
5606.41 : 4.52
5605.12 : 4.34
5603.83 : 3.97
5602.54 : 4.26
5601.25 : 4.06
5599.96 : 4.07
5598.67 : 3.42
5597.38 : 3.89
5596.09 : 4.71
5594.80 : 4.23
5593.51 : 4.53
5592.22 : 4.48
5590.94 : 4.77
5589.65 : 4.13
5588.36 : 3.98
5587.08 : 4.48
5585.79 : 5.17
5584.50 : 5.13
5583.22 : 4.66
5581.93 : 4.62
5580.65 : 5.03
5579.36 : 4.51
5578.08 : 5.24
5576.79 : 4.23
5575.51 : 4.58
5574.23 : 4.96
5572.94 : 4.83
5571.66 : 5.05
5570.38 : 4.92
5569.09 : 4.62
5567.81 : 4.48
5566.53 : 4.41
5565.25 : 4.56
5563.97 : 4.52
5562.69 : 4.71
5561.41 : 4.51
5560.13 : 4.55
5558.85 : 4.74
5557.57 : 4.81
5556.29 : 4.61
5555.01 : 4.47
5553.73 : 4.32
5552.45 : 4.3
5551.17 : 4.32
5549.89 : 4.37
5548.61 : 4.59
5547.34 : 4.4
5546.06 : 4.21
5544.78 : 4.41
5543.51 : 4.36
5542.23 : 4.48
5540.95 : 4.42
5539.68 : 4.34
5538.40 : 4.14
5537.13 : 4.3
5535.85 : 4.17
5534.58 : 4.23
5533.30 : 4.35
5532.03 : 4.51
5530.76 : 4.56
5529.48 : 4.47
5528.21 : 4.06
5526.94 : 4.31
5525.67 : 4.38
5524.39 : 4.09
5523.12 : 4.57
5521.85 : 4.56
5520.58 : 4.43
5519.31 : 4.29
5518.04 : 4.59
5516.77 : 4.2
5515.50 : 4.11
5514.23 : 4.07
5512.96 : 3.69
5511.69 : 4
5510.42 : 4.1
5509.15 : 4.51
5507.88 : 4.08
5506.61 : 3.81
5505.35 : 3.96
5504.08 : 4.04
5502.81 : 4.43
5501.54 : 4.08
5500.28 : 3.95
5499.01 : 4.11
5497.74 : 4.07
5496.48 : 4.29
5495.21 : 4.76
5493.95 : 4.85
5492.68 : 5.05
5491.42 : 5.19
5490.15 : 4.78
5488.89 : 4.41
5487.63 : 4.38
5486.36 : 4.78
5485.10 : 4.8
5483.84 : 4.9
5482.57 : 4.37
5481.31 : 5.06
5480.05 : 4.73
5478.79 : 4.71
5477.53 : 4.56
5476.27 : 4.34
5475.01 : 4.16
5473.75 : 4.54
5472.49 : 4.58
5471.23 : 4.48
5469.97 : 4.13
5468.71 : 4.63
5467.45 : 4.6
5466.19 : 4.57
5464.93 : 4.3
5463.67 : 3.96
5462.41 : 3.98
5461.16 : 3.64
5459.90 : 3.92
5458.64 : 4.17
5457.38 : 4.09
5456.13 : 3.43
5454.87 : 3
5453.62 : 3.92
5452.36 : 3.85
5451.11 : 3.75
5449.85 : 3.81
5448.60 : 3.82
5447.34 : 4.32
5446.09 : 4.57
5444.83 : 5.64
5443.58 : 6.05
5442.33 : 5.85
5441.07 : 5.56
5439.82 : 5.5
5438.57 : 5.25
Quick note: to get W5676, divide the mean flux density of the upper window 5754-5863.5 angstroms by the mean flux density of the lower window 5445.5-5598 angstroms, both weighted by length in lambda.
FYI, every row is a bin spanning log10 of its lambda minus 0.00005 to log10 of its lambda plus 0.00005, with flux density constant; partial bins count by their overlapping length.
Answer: 1.27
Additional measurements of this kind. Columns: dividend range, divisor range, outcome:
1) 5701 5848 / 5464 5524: 1.29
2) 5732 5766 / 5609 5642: 1.32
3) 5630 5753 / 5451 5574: 1.20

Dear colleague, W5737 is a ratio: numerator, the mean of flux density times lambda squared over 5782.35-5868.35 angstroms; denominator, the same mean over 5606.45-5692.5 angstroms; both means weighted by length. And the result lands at 1.2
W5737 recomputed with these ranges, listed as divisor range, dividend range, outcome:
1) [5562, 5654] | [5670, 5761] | 1.26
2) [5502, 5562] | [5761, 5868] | 1.40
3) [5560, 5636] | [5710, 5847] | 1.36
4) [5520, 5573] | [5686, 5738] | 1.30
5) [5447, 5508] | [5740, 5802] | 1.50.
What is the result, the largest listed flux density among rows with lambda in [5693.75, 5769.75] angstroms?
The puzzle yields 6.6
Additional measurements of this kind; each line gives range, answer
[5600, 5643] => 4.71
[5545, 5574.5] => 5.05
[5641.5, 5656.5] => 5.29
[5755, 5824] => 6.53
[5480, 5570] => 5.19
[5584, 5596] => 5.17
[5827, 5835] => 5.91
